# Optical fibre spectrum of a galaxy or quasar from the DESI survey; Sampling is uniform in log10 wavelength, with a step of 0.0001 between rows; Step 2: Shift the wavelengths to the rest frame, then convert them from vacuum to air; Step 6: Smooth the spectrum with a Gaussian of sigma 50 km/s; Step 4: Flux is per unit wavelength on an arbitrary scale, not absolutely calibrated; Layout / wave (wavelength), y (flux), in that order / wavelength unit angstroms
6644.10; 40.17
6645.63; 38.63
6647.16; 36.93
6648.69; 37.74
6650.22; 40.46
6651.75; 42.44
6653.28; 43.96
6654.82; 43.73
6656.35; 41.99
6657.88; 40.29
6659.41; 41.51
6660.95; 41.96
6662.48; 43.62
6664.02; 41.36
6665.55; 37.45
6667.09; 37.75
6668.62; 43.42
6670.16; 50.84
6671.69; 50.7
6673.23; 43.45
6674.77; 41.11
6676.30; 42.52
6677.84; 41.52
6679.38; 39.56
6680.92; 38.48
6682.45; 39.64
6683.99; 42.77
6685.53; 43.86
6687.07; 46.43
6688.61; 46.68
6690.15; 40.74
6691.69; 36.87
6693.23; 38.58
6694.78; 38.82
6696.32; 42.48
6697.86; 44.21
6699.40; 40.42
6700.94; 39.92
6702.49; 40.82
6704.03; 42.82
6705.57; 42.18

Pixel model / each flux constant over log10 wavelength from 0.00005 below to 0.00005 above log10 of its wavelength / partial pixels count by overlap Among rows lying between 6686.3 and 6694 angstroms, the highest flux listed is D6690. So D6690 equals 46.68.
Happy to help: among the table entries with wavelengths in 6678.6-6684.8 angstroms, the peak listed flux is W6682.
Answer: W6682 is 42.77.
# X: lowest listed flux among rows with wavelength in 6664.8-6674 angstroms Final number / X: 37.45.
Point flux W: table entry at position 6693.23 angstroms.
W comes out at 38.58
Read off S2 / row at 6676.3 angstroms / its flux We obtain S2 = 42.52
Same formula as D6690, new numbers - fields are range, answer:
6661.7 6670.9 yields 50.84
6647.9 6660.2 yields 43.96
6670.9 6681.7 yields 50.7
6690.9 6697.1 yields 42.48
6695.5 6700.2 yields 44.21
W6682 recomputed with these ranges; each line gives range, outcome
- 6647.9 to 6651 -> 40.46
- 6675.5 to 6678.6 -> 42.52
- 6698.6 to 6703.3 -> 40.82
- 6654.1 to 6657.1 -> 43.73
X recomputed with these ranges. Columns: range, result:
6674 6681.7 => 38.48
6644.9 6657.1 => 36.93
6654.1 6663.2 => 40.29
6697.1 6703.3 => 39.92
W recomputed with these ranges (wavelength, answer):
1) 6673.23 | 43.45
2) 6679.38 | 39.56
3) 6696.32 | 42.48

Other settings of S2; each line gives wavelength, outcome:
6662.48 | 43.62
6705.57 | 42.18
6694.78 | 38.82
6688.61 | 46.68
